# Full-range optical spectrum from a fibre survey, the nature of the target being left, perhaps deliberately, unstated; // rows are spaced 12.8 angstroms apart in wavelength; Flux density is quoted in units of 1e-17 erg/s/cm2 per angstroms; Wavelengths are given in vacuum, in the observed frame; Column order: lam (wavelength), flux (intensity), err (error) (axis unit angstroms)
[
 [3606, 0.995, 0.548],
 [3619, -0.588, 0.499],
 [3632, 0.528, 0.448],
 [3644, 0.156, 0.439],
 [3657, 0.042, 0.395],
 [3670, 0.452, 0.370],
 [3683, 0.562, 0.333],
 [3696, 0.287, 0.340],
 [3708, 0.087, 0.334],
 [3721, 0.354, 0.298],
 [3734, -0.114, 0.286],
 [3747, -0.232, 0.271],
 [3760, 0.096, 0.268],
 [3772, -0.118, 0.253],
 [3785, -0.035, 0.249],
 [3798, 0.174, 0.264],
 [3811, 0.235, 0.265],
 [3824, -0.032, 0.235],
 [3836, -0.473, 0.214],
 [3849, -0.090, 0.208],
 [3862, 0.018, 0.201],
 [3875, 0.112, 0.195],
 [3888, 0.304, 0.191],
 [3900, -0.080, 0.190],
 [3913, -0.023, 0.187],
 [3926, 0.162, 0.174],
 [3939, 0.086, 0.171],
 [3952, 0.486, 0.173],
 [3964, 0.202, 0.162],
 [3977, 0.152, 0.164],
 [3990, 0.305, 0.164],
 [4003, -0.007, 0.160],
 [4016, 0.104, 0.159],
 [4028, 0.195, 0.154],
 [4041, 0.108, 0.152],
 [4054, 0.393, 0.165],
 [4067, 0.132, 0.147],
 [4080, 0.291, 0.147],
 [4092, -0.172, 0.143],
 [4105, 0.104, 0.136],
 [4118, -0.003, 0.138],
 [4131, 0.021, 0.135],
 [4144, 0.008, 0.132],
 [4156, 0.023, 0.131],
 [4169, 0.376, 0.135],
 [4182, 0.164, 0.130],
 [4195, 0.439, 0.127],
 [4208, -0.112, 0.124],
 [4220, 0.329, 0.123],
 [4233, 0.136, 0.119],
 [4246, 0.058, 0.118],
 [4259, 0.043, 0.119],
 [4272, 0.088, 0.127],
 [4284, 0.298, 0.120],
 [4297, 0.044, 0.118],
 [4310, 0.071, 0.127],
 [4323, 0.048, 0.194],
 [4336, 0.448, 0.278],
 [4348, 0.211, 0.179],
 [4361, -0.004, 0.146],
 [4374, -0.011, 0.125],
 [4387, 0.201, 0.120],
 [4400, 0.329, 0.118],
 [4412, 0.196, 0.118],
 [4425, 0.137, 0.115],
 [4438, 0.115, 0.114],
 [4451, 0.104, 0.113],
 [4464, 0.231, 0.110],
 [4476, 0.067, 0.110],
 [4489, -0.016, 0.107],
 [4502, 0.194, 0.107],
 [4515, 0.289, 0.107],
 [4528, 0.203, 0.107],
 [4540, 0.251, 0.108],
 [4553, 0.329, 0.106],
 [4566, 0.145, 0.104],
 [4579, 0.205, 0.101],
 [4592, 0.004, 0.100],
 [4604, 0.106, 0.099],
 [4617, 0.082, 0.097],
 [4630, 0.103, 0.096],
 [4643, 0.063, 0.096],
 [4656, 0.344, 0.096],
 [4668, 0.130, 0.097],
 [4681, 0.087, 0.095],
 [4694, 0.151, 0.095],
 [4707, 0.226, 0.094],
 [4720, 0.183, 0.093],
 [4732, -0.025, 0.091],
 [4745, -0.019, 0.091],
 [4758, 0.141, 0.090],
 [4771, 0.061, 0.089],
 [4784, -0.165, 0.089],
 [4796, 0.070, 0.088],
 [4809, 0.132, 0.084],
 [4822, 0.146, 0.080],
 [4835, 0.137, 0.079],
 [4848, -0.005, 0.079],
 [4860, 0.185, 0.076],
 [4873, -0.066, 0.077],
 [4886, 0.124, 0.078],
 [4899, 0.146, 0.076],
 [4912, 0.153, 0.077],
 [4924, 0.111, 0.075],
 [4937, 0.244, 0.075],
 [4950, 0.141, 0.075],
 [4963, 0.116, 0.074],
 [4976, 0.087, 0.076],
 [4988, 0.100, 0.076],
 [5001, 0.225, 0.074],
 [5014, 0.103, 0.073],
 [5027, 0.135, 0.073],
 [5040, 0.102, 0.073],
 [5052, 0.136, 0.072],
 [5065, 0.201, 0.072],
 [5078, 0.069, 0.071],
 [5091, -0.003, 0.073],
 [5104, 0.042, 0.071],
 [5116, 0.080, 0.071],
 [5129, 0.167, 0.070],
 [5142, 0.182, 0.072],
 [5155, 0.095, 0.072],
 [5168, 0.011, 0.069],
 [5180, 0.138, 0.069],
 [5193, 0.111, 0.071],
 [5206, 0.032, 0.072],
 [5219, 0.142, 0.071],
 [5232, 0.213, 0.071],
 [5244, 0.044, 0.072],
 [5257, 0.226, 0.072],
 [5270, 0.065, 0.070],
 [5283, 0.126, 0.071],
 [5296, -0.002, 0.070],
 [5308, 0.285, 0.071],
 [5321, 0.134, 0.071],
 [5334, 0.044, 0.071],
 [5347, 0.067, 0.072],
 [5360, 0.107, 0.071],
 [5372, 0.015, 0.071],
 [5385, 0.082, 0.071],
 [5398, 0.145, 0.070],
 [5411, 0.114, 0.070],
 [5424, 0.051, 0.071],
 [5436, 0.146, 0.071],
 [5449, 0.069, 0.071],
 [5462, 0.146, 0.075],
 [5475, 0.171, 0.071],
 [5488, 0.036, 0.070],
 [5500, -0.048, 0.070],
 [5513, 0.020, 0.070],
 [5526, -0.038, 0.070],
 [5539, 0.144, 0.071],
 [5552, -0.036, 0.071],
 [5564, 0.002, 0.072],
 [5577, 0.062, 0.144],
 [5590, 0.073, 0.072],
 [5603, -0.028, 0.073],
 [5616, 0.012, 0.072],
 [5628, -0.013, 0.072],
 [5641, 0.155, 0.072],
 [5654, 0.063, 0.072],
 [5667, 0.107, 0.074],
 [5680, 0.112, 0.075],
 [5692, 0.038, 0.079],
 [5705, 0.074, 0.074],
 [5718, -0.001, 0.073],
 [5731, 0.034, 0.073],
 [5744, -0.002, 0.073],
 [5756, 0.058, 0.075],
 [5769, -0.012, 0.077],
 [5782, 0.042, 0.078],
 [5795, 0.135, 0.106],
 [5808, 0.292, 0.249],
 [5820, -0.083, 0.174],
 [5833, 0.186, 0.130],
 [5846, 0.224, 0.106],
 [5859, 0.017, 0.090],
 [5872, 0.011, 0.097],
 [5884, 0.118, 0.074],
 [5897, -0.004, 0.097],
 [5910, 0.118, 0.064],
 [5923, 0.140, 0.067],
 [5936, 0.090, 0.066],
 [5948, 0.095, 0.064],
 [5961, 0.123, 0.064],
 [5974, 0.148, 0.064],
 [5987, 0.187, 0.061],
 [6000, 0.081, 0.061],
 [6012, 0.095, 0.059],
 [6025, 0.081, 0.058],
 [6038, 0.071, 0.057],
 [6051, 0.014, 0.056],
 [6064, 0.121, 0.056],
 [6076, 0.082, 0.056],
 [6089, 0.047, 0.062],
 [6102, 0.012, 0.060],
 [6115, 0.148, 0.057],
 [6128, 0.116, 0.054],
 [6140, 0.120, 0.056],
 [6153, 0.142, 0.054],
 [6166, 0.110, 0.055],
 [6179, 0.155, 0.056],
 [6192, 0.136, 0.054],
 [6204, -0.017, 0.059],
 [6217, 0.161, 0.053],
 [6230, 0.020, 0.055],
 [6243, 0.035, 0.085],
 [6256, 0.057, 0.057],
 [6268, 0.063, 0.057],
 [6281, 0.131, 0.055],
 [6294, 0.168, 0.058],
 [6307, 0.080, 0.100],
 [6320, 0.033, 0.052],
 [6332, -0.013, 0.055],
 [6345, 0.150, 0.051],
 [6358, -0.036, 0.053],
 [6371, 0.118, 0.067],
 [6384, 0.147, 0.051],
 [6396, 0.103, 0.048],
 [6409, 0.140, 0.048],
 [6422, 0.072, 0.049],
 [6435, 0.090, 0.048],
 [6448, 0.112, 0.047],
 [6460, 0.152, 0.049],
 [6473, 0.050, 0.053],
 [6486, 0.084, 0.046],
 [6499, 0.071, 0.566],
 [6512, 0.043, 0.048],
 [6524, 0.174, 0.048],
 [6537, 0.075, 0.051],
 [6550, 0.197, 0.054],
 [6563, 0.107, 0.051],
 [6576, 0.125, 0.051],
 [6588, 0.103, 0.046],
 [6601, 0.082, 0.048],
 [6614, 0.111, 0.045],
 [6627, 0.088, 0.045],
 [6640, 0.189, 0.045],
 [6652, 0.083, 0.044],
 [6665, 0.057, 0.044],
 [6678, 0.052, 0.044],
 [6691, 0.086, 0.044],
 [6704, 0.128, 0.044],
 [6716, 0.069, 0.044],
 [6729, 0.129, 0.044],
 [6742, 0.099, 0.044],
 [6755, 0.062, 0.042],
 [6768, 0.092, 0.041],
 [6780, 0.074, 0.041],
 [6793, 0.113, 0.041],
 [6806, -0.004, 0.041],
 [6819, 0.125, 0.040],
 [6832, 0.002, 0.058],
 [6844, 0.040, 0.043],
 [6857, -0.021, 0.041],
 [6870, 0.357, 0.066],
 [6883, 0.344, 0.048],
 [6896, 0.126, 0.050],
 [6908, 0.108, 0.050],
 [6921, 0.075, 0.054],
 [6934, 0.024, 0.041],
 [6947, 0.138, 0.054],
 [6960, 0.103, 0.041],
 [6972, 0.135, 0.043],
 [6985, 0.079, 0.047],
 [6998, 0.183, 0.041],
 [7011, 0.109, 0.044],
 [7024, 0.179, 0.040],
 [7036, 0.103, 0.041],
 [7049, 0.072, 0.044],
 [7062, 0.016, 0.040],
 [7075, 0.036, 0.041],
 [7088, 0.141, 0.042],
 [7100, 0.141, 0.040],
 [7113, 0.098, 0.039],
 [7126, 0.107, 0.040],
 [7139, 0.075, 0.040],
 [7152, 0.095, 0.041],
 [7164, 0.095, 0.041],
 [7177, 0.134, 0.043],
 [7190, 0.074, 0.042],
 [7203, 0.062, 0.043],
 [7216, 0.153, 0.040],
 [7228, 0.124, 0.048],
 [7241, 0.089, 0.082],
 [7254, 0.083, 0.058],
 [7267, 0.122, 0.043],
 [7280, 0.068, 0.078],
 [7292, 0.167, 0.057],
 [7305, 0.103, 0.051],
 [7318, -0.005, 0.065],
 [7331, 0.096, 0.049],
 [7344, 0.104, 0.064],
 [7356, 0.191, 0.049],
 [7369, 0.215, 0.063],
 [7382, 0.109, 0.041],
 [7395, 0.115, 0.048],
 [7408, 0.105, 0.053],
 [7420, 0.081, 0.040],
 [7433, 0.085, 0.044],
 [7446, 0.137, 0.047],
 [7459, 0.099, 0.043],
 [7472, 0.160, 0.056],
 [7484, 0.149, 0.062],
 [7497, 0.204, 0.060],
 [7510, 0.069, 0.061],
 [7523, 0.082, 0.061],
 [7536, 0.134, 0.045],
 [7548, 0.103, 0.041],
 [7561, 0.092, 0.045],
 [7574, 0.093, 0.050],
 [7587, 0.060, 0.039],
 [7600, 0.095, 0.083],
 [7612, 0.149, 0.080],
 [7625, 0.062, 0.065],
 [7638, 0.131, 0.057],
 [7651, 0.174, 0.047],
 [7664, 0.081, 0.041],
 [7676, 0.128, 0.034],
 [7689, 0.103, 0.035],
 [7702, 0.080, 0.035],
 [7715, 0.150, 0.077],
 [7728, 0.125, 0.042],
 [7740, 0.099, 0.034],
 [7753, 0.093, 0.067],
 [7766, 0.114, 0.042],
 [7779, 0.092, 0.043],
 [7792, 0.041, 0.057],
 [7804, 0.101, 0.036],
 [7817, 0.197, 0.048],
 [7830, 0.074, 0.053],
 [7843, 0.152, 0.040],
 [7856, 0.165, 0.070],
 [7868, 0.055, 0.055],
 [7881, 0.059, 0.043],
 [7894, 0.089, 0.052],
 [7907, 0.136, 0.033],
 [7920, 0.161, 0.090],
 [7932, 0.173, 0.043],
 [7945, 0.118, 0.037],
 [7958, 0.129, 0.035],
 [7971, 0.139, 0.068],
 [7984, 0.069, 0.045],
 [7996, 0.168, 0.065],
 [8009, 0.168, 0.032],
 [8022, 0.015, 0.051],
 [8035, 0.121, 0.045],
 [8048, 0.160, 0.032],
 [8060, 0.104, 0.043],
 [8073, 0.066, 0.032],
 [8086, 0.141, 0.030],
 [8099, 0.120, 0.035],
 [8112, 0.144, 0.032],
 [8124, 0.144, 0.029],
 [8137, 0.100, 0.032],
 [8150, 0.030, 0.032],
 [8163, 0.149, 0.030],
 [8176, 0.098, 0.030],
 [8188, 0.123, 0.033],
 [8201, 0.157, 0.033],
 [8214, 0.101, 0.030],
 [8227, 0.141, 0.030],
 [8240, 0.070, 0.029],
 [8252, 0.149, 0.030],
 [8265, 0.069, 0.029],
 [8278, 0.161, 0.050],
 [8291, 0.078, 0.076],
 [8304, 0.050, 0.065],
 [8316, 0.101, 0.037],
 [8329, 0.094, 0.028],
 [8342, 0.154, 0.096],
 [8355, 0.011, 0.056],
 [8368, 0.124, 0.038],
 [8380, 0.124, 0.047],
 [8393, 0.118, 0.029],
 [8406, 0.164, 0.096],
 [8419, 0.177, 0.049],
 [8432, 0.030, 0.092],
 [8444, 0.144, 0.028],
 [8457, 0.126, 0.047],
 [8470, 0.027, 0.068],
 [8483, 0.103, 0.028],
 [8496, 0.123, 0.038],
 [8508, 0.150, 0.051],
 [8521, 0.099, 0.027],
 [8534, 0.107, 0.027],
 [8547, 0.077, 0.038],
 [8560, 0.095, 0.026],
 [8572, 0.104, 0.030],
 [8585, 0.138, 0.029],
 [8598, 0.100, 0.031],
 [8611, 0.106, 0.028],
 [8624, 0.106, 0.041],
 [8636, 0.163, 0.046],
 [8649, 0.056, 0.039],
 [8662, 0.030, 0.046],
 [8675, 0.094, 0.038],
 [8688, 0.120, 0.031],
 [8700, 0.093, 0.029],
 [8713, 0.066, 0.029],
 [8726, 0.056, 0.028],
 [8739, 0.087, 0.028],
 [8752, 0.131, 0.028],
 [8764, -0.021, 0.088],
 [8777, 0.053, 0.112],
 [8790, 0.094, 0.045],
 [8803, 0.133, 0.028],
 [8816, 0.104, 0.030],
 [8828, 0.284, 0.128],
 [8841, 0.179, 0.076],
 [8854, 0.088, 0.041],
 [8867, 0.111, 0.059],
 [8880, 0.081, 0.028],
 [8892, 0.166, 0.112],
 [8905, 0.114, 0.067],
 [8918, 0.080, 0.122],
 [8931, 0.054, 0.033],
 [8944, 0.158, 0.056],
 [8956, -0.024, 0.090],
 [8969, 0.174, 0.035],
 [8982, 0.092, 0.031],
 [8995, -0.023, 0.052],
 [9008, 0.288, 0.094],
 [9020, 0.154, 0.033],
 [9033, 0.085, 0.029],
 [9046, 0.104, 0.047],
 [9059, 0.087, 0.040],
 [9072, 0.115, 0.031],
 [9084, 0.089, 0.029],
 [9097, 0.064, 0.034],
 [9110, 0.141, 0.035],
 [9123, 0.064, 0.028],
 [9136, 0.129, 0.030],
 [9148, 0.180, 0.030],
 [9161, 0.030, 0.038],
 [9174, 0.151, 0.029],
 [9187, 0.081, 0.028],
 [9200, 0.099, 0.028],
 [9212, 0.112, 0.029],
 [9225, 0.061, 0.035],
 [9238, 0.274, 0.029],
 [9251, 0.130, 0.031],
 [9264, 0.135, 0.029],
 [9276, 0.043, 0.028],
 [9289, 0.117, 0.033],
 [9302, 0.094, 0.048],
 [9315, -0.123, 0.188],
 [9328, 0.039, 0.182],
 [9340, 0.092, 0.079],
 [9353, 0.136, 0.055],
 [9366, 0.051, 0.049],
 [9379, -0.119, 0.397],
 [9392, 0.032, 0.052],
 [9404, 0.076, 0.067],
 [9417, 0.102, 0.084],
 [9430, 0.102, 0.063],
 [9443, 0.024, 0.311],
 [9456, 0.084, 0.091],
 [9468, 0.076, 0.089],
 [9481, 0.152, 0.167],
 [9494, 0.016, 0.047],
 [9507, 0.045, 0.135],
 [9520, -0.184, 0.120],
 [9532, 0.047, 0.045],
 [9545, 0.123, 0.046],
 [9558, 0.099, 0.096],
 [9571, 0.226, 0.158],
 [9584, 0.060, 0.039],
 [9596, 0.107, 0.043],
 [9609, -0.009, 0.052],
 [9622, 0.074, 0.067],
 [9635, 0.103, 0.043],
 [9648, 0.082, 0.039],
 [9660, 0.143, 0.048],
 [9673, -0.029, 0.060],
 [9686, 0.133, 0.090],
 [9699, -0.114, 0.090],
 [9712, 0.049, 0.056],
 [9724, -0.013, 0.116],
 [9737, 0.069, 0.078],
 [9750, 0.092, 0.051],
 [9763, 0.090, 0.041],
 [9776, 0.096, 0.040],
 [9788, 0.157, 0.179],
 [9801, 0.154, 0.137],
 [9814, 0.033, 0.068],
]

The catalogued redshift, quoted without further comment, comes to 0.84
